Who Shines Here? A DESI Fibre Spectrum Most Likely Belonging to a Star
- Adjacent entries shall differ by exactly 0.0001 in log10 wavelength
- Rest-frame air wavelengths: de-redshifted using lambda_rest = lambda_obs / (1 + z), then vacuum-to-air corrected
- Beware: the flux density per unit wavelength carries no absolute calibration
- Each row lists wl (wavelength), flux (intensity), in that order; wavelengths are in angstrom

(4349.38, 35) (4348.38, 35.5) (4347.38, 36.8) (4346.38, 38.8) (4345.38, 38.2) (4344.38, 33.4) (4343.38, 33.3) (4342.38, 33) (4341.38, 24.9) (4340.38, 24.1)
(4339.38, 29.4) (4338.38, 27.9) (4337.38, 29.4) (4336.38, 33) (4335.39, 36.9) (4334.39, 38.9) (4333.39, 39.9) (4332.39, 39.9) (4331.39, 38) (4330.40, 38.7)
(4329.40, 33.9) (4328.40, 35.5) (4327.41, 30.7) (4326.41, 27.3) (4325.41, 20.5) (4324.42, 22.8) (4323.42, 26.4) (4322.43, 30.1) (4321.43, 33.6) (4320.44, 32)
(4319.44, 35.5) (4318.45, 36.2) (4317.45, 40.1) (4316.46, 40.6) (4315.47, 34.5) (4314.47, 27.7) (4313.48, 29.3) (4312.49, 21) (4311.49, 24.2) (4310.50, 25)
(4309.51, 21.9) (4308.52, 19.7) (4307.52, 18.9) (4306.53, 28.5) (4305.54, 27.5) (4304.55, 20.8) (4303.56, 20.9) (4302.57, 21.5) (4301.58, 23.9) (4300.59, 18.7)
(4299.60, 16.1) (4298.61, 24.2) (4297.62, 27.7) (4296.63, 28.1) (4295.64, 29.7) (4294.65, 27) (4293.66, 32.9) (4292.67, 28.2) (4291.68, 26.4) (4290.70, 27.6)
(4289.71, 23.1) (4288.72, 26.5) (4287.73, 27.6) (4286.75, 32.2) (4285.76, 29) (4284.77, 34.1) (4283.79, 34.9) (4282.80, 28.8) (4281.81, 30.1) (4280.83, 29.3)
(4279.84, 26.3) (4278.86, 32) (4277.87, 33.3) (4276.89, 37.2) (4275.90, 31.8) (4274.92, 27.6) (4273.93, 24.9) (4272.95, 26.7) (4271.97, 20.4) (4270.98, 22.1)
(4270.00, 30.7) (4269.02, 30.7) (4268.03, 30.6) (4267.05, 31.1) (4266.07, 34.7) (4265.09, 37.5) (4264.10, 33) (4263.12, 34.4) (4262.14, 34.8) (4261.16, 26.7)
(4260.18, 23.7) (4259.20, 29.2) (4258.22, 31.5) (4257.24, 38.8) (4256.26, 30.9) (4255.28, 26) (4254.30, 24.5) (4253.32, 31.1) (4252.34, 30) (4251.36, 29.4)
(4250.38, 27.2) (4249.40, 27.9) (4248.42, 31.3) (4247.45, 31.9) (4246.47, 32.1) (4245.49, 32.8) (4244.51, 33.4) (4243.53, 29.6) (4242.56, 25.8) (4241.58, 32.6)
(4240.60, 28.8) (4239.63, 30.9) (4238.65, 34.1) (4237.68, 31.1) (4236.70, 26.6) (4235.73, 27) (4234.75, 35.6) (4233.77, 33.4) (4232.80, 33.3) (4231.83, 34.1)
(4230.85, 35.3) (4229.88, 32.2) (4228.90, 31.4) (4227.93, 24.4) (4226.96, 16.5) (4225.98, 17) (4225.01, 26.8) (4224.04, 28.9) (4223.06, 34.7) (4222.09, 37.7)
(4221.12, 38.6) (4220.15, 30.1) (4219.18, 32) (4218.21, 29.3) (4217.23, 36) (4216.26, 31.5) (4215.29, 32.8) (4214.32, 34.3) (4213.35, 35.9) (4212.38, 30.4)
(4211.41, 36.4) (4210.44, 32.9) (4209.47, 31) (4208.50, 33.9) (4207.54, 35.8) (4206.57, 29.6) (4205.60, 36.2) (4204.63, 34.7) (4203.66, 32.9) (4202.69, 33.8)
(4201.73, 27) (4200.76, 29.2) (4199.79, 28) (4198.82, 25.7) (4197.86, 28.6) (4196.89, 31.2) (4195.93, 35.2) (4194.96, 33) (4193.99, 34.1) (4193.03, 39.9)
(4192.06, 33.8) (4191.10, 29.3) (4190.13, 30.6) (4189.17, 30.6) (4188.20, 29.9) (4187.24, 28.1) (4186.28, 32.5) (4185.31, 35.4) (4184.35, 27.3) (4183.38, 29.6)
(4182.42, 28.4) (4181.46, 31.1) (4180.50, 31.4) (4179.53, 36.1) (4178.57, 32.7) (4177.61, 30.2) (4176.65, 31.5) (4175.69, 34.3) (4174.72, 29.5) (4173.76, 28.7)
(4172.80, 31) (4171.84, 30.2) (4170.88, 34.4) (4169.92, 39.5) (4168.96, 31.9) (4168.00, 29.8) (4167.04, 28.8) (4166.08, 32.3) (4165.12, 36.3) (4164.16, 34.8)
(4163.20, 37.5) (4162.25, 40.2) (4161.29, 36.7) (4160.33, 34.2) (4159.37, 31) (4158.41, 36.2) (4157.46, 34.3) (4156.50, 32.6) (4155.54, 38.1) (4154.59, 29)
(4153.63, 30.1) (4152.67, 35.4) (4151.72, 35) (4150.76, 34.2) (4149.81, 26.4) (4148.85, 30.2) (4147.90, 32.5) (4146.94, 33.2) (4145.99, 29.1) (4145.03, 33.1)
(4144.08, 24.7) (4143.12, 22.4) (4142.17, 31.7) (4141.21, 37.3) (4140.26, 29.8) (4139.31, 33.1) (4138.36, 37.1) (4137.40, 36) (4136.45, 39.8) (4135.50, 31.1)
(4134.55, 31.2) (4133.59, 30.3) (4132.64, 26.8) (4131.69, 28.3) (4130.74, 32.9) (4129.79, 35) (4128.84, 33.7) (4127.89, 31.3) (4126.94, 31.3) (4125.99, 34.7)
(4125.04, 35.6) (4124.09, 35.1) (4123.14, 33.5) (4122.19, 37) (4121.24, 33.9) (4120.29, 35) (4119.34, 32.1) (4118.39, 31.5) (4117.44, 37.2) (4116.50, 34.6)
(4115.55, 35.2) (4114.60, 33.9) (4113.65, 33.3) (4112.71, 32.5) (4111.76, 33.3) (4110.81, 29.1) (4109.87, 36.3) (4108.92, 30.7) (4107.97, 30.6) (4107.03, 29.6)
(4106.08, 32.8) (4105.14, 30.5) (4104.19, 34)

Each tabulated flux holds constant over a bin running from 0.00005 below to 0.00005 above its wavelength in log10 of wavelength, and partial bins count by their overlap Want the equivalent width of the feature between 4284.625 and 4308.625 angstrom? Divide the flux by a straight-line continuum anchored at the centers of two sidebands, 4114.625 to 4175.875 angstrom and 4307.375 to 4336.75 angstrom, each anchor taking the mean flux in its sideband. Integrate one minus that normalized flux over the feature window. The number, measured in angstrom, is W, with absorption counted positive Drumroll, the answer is 4.5 angstrom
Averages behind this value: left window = 33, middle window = 25.6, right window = 31.2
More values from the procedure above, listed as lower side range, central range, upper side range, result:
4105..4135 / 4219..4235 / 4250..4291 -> 0.04 angstrom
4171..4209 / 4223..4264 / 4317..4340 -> 2.74 angstrom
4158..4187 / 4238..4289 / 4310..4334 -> 3.06 angstrom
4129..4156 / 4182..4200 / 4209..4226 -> 0.61 angstrom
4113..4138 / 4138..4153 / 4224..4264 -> 0.63 angstrom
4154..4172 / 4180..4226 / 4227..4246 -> 0.63 angstrom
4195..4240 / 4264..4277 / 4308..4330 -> 0.34 angstrom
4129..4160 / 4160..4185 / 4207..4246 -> -0.59 angstrom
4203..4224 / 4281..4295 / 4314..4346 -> 1.62 angstrom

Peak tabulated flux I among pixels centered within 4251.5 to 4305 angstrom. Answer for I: 38.8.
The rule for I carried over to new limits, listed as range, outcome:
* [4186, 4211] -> 39.9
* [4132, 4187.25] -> 40.2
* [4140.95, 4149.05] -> 37.3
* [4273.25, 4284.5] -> 37.2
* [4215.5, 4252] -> 38.6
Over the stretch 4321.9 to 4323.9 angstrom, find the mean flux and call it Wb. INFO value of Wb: 28.3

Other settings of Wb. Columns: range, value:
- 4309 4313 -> 23.1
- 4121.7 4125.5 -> 35.3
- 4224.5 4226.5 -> 21.9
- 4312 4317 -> 30.8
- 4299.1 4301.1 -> 17.5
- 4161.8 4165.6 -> 37.2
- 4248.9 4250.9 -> 27.5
